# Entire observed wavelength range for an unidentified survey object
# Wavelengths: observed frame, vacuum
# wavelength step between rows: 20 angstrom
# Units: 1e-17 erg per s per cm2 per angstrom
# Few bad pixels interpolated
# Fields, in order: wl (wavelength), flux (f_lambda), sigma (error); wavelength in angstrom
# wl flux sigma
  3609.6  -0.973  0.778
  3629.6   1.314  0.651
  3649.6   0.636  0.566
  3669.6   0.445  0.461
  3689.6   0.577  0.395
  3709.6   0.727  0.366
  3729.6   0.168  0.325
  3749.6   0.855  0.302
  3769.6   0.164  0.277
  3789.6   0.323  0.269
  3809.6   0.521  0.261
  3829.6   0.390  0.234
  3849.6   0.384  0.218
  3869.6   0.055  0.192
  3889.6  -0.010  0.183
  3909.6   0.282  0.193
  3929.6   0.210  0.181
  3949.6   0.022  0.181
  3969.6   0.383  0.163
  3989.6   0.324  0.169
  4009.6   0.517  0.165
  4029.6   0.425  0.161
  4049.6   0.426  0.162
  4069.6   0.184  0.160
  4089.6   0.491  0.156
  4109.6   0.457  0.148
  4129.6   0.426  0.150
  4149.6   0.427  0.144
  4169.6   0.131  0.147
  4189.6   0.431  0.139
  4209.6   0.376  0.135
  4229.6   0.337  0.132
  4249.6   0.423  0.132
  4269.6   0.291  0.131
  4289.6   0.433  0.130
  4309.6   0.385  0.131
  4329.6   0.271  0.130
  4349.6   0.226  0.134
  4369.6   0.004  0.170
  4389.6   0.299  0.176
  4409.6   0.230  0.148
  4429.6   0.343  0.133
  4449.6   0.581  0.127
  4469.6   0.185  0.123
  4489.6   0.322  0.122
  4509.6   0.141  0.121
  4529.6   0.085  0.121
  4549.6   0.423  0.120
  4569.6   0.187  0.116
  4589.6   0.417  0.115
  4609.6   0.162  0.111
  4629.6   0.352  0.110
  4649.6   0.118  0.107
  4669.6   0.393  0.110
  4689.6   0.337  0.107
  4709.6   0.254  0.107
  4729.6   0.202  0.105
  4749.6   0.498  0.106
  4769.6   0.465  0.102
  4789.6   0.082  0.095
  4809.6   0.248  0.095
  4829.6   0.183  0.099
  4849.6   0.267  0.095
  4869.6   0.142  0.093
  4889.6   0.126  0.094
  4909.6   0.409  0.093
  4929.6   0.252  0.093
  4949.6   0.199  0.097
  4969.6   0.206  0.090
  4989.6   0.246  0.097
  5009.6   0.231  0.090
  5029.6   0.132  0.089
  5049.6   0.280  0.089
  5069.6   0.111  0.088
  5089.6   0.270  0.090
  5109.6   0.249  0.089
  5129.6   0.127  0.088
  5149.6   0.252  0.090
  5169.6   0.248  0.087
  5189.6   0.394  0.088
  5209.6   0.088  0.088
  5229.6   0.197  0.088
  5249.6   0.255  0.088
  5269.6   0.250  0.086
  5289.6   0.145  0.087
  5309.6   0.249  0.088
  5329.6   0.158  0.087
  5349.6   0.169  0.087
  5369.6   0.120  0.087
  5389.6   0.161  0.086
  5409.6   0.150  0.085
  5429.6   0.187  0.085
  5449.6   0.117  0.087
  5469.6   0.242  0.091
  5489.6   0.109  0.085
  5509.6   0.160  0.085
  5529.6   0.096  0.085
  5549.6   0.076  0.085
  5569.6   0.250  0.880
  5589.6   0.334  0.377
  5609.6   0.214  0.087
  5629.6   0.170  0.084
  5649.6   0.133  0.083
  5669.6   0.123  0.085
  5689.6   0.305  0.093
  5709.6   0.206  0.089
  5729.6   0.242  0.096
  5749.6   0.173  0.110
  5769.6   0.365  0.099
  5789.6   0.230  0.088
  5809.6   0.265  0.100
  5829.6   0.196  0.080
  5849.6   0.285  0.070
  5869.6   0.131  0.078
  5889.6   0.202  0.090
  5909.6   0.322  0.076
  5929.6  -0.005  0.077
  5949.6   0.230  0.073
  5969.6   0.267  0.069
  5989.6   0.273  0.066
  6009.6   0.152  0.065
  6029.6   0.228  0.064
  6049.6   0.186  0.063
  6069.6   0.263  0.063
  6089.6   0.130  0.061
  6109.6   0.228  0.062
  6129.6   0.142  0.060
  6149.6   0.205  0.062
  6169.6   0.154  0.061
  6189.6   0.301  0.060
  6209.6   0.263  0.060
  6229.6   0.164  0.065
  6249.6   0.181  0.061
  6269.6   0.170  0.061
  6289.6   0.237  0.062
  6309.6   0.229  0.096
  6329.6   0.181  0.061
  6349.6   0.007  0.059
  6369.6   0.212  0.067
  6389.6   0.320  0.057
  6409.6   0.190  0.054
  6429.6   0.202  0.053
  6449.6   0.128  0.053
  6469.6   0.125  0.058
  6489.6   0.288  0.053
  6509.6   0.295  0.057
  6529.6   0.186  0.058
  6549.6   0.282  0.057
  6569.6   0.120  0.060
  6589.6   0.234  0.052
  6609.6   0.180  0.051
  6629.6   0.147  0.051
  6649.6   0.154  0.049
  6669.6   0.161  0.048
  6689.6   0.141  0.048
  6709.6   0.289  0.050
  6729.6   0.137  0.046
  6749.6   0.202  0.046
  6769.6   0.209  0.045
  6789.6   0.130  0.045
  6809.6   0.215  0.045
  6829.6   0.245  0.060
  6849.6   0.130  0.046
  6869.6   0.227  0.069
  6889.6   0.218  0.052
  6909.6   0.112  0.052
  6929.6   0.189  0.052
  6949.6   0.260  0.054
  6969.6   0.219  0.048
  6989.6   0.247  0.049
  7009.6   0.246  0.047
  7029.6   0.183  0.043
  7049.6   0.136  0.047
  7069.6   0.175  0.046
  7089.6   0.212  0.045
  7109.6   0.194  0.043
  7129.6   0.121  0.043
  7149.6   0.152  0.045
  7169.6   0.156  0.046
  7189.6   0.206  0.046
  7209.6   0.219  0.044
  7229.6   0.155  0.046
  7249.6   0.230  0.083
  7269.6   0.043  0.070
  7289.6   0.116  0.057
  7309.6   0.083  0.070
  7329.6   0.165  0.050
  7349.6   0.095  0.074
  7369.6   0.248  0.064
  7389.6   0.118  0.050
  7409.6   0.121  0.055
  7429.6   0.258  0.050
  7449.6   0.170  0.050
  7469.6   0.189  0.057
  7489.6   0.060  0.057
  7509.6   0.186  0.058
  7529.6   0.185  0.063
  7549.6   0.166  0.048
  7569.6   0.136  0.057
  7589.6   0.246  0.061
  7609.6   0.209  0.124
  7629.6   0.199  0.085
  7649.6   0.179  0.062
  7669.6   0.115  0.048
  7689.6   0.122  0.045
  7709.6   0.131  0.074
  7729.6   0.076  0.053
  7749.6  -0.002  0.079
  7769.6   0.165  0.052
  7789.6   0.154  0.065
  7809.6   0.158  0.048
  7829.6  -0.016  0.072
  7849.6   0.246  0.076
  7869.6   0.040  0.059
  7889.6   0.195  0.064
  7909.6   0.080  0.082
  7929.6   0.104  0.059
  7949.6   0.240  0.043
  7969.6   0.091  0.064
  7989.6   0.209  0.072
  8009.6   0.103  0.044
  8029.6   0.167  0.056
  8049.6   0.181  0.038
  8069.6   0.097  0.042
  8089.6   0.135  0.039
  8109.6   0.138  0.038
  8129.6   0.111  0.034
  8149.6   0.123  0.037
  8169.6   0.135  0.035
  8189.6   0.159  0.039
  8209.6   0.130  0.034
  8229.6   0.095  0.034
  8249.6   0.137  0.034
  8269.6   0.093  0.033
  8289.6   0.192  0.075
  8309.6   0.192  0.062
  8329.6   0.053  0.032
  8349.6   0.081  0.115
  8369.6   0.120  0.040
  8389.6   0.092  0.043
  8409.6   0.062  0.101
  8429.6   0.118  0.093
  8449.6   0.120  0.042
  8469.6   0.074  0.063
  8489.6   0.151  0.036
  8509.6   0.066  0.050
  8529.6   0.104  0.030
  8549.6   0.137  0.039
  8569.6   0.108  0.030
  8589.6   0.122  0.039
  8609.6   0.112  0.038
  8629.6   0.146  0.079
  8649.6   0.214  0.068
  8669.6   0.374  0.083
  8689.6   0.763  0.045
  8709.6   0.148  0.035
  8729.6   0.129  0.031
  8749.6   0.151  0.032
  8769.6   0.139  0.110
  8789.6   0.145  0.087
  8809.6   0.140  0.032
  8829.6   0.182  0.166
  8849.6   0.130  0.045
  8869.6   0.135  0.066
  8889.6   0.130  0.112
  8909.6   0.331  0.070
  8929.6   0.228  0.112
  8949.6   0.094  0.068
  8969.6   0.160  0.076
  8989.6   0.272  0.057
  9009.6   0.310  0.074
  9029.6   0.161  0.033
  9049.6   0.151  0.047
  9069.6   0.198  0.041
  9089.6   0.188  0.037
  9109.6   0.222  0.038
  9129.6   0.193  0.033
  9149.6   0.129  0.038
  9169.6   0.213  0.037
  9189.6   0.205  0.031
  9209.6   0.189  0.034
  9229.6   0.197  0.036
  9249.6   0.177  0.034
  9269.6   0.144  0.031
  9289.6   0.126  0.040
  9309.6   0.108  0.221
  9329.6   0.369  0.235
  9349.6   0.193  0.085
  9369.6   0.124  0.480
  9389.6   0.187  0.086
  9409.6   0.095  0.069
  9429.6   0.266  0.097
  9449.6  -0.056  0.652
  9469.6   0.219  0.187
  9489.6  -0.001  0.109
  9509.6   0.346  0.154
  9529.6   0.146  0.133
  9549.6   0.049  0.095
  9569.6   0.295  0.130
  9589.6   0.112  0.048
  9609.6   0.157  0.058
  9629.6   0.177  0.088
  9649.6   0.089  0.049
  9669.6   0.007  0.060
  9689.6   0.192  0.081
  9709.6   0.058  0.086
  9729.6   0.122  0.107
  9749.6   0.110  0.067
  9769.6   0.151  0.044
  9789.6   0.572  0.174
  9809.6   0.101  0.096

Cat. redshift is 1.33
